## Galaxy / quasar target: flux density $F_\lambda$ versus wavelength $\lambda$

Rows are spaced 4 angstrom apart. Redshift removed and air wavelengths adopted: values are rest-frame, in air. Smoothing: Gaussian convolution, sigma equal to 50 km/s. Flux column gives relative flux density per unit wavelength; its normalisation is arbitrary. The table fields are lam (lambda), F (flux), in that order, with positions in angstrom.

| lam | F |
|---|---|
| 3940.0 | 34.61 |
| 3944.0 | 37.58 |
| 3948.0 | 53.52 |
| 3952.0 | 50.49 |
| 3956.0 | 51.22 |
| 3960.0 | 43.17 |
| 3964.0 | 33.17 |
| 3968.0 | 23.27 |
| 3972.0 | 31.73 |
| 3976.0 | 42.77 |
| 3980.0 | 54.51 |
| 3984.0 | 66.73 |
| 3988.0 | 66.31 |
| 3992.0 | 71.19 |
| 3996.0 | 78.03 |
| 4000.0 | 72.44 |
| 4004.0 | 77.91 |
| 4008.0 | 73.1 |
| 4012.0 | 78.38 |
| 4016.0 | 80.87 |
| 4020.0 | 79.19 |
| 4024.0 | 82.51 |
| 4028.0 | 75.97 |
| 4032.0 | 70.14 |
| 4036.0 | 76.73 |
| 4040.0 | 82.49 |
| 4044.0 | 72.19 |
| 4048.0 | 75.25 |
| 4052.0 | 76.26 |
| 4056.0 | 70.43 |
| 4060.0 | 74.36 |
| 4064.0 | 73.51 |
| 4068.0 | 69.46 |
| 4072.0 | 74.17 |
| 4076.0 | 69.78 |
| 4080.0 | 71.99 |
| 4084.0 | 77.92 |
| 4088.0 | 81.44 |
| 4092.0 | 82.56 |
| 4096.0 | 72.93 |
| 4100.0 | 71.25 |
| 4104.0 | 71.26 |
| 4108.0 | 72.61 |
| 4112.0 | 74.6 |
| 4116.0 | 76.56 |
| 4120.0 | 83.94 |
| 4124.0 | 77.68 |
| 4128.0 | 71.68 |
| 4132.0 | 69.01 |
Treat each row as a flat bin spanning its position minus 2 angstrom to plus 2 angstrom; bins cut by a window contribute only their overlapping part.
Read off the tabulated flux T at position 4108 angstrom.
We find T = 72.61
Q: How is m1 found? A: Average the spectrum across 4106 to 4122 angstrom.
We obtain 76.9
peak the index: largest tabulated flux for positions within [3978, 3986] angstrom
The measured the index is 66.73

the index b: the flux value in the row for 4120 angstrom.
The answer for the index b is 83.94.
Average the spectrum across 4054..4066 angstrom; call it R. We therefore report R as 72.8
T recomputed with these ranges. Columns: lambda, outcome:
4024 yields 82.51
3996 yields 78.03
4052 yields 76.26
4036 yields 76.73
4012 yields 78.38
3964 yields 33.17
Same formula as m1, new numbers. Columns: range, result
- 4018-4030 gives 79.2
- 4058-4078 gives 72.3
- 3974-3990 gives 57.6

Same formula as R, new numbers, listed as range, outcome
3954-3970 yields 37.7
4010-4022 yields 79.5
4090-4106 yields 74.5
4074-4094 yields 76.7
